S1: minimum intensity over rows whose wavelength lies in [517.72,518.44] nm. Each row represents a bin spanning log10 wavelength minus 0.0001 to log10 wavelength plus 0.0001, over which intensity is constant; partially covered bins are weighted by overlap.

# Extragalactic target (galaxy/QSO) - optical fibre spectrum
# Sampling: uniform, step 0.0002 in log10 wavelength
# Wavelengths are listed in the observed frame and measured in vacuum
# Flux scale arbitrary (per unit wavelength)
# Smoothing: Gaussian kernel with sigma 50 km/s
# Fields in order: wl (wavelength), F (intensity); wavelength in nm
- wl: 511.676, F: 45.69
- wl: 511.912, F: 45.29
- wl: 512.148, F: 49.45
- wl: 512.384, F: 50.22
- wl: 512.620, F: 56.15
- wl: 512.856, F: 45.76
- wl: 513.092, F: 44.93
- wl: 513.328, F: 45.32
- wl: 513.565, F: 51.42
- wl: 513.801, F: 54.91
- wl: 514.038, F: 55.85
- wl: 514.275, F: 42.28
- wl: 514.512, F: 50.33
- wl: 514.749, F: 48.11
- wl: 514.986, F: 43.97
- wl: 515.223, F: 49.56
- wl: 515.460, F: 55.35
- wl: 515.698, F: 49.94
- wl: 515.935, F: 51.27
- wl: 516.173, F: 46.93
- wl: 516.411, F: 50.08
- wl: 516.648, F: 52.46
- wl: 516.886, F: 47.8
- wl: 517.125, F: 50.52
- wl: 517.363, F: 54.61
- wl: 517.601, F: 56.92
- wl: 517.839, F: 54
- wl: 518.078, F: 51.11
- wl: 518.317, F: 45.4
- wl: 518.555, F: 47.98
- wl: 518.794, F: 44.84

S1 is 45.4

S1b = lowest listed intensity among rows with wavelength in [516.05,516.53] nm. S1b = 46.93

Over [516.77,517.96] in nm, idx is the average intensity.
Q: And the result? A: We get 52.8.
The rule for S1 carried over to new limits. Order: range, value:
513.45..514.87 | 42.28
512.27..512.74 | 50.22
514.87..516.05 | 43.97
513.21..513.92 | 45.32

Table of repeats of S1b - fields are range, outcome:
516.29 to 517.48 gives 47.8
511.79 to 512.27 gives 45.29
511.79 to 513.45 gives 44.93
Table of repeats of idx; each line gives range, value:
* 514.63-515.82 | 49.4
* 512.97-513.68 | 47.2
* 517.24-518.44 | 52.4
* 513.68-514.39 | 51.1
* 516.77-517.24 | 49.1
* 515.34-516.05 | 52.2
